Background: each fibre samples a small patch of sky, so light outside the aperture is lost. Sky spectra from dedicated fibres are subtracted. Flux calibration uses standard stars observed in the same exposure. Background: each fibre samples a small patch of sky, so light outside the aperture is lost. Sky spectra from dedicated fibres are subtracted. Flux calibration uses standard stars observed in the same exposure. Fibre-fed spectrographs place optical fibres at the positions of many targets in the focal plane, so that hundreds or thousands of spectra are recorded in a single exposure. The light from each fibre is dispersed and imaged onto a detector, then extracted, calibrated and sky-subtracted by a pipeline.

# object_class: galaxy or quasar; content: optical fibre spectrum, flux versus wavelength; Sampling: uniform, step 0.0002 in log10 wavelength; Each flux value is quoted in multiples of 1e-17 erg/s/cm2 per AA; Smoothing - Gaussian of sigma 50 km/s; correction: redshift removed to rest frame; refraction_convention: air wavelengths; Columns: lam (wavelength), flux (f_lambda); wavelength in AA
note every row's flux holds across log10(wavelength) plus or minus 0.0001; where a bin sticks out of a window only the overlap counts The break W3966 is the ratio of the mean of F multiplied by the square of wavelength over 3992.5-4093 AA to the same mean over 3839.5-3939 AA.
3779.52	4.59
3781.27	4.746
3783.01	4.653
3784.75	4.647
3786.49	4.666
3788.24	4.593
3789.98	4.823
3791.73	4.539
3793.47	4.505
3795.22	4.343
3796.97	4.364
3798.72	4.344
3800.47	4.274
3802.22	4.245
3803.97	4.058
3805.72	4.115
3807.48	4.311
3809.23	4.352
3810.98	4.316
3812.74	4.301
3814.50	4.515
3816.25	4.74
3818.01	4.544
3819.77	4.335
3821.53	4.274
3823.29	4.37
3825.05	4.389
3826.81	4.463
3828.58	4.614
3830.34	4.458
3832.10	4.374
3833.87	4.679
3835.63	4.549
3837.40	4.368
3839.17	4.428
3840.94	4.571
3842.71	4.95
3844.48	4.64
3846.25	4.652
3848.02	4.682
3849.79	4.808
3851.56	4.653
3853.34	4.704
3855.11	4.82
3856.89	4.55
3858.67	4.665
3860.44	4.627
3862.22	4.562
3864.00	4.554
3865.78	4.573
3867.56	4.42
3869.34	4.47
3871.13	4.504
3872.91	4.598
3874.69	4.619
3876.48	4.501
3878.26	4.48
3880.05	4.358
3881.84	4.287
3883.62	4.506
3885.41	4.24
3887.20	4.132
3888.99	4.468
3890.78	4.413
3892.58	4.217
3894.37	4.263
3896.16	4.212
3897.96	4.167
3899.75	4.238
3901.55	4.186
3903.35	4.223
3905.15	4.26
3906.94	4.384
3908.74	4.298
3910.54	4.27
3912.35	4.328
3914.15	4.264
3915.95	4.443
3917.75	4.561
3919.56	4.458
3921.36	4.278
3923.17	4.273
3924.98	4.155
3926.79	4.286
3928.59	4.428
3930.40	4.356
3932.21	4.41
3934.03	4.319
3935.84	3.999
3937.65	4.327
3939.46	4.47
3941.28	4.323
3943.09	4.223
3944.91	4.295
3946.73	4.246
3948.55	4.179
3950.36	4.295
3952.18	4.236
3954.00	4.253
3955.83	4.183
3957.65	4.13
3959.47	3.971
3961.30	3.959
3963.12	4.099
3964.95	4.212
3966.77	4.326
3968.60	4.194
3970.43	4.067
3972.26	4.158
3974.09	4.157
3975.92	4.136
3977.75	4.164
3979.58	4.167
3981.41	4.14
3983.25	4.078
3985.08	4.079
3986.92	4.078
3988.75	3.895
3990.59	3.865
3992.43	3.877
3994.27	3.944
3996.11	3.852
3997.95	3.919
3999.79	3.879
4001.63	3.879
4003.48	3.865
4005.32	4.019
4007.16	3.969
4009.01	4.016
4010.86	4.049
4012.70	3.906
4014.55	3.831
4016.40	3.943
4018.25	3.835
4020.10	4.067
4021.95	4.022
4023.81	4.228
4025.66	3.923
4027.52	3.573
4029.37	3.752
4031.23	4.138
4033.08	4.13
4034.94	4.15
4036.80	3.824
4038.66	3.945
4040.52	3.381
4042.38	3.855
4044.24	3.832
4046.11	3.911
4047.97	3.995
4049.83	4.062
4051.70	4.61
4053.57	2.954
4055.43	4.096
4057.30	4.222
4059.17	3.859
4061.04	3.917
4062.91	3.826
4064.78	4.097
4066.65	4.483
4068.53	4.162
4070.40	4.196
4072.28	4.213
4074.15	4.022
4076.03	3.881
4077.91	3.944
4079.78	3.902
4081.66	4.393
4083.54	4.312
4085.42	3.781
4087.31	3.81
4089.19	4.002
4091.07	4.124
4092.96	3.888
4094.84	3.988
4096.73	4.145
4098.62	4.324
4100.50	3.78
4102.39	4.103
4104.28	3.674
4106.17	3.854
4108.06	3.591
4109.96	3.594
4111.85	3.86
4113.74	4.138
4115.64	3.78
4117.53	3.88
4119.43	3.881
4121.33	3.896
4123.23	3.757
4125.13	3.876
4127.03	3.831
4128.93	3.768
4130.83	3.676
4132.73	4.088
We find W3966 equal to 0.97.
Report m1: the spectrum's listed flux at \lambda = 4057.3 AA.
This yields 4.222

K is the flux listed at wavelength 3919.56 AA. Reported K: 4.458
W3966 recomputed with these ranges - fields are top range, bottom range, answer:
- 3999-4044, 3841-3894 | 0.94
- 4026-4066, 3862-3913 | 0.97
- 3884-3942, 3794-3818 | 1.05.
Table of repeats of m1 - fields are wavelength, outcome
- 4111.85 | 3.86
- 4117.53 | 3.88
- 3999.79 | 3.879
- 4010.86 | 4.049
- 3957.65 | 4.13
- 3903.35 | 4.223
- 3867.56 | 4.42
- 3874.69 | 4.619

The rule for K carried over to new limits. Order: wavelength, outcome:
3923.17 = 4.273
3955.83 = 4.183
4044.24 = 3.832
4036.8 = 3.824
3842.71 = 4.95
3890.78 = 4.413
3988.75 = 3.895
